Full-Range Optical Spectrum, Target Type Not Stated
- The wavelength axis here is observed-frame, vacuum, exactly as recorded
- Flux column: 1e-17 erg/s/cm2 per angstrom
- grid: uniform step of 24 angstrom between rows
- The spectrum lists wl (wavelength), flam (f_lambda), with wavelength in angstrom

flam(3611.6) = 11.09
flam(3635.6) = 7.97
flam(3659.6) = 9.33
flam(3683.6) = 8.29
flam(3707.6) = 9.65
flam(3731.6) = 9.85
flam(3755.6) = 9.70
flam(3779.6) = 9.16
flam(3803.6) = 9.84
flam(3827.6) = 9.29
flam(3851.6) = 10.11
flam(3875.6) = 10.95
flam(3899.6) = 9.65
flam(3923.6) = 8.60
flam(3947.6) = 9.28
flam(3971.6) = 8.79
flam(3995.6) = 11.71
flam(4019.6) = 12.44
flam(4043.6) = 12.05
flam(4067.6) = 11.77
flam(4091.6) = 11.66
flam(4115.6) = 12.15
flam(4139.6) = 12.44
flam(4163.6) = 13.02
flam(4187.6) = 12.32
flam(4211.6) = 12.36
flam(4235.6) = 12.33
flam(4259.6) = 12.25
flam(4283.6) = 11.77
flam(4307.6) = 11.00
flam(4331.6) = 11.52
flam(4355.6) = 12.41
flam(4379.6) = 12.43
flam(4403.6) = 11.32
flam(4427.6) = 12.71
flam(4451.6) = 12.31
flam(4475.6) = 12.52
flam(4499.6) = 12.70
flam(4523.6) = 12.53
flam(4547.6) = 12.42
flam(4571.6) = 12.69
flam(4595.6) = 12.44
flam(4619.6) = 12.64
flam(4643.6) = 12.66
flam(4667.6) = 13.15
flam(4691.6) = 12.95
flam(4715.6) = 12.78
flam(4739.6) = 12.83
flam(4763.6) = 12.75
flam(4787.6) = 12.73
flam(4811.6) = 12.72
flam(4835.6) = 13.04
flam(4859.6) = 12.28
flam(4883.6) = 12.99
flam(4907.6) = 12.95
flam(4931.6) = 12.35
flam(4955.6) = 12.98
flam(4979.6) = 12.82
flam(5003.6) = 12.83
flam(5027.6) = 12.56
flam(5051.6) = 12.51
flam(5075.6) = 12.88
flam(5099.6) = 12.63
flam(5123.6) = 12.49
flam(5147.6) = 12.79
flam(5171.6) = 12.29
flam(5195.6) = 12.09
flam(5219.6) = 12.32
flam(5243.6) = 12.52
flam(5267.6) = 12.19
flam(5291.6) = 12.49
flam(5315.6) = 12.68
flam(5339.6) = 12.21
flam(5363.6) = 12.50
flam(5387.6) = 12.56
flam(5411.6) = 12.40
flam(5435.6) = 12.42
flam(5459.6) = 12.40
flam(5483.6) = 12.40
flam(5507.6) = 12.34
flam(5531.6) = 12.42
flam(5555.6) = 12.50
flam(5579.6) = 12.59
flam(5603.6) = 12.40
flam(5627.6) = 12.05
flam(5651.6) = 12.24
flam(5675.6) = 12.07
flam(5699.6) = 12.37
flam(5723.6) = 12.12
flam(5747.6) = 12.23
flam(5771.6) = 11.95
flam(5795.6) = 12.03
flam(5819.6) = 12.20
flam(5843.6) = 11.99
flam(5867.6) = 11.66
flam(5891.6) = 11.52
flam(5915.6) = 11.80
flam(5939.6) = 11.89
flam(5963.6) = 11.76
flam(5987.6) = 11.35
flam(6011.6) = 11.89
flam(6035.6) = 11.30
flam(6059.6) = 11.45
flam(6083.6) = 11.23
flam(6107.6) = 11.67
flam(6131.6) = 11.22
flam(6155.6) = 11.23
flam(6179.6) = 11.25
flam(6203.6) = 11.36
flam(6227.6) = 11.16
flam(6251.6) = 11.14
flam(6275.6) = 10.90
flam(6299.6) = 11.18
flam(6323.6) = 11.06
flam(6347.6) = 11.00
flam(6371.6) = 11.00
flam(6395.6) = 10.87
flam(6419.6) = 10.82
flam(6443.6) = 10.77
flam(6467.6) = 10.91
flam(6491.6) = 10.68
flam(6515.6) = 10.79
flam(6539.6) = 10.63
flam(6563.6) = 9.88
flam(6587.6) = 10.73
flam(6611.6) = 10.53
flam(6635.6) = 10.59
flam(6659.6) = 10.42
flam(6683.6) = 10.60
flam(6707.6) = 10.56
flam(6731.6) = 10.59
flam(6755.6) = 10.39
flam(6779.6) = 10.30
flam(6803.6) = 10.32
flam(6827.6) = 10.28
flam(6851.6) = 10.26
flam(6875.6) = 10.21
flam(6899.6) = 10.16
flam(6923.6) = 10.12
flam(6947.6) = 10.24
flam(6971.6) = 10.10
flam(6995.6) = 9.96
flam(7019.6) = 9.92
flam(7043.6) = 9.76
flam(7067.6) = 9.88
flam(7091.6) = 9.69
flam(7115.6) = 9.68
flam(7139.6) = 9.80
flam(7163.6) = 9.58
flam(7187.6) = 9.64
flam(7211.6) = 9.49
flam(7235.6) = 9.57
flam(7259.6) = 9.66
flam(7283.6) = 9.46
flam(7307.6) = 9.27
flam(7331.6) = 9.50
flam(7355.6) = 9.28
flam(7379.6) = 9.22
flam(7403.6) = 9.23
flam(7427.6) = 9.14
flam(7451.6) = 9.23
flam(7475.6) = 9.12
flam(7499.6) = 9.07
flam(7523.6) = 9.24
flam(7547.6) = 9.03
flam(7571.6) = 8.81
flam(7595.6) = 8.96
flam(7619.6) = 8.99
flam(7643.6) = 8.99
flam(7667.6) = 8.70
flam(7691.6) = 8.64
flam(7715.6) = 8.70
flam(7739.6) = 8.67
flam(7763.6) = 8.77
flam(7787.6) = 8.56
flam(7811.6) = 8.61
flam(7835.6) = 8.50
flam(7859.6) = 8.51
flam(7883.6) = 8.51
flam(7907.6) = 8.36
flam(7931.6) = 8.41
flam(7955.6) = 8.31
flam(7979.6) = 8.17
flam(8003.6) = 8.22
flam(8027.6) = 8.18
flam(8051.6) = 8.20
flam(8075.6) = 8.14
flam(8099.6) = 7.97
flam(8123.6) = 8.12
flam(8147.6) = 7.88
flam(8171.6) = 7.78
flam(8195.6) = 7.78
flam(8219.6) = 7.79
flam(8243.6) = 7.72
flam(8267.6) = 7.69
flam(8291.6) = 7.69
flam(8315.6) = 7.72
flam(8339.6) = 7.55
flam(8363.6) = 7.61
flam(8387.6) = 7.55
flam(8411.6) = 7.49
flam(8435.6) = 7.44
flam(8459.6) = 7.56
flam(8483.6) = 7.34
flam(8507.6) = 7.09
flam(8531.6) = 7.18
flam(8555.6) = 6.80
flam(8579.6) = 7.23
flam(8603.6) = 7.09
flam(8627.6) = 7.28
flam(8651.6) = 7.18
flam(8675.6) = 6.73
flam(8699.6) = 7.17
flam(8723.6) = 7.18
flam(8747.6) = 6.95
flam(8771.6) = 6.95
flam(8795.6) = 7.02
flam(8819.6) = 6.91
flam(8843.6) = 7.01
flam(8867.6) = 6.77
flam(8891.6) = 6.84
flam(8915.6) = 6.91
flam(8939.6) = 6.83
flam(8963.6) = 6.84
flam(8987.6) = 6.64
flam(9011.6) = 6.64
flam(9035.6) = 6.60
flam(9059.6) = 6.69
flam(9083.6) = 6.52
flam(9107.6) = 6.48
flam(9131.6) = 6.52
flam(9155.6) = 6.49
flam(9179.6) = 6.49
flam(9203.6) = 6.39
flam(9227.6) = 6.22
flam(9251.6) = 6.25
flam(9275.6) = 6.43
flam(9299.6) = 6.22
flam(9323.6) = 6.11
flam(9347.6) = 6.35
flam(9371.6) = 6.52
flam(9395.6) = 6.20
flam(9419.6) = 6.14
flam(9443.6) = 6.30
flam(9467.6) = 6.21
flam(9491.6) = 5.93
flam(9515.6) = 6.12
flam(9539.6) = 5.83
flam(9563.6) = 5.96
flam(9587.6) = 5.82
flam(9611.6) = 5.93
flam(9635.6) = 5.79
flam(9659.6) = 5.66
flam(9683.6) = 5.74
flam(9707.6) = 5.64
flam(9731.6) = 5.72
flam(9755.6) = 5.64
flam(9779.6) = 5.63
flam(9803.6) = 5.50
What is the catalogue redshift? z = 0.00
